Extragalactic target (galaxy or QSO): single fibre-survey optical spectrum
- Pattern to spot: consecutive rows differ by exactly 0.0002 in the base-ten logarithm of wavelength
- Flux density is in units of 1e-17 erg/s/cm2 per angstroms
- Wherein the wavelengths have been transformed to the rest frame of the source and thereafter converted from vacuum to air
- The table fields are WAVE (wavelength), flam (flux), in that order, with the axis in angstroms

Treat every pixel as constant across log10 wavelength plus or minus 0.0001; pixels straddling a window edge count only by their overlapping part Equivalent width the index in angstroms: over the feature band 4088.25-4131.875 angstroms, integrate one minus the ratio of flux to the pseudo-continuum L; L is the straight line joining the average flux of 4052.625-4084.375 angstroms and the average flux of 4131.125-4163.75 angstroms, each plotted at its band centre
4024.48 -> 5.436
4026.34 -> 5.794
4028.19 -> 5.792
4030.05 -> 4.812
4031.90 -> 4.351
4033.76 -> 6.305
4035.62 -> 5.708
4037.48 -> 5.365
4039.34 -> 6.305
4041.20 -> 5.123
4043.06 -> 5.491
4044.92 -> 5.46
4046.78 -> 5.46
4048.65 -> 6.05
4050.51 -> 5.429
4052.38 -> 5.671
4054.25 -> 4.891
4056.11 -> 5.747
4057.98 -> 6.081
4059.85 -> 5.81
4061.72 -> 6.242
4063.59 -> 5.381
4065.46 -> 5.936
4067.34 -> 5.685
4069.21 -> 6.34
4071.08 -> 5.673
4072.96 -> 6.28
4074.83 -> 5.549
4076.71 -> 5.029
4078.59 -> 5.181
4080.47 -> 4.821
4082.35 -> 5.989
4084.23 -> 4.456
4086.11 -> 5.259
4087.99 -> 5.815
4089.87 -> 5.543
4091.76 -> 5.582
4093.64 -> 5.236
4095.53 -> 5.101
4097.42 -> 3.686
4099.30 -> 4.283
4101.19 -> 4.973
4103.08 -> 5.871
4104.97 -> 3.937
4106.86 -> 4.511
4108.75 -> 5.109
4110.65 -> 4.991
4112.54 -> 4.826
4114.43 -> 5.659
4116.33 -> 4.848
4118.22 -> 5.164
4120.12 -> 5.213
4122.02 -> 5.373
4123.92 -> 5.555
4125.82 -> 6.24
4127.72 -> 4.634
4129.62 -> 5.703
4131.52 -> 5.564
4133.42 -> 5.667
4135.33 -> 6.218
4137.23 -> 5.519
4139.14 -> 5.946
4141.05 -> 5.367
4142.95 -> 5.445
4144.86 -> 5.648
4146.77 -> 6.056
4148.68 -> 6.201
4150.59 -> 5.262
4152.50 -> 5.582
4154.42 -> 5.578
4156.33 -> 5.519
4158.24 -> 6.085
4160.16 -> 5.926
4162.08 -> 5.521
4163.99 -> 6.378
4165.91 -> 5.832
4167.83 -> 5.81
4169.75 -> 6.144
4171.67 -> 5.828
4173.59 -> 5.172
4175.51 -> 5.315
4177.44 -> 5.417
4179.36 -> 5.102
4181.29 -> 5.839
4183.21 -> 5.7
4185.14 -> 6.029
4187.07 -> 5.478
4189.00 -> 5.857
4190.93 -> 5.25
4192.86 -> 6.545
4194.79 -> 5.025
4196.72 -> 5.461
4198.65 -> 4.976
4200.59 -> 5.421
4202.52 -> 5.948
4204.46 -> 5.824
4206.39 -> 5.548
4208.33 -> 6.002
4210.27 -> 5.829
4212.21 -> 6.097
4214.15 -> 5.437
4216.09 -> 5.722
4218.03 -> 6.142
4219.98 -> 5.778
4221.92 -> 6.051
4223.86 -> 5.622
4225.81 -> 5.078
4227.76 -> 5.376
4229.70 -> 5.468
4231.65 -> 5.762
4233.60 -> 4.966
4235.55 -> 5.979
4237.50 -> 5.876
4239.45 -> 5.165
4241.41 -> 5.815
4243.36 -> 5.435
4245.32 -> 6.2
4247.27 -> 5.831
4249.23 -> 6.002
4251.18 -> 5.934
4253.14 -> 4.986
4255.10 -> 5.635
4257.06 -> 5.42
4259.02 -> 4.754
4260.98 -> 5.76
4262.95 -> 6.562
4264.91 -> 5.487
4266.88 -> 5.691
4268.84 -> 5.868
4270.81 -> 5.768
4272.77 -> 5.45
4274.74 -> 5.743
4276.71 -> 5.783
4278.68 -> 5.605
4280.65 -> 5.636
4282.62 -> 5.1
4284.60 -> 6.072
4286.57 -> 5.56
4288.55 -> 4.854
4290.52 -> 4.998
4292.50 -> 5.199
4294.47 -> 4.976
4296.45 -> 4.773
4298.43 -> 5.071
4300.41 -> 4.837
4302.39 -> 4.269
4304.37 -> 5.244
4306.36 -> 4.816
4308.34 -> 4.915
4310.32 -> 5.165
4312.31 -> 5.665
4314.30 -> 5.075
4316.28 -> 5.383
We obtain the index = 4.31 angstroms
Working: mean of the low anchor 5.62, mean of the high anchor 5.73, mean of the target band 5.12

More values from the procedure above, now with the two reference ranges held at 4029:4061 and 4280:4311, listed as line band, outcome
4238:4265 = -2.5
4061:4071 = -0.7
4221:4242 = -1.4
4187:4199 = -0.6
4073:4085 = 0.5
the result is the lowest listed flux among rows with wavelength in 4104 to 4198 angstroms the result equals 3.937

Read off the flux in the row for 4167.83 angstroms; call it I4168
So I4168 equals 5.81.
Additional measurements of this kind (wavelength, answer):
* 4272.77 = 5.45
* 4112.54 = 4.826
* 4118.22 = 5.164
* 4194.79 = 5.025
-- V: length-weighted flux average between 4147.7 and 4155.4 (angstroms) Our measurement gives 5.66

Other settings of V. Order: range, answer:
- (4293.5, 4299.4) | 4.94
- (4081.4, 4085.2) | 5.22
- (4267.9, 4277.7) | 5.72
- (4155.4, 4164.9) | 5.89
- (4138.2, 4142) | 5.66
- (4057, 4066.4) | 5.89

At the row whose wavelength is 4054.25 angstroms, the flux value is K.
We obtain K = 4.891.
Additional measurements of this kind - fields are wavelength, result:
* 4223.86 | 5.622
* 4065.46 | 5.936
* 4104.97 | 3.937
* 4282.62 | 5.1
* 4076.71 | 5.029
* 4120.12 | 5.213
